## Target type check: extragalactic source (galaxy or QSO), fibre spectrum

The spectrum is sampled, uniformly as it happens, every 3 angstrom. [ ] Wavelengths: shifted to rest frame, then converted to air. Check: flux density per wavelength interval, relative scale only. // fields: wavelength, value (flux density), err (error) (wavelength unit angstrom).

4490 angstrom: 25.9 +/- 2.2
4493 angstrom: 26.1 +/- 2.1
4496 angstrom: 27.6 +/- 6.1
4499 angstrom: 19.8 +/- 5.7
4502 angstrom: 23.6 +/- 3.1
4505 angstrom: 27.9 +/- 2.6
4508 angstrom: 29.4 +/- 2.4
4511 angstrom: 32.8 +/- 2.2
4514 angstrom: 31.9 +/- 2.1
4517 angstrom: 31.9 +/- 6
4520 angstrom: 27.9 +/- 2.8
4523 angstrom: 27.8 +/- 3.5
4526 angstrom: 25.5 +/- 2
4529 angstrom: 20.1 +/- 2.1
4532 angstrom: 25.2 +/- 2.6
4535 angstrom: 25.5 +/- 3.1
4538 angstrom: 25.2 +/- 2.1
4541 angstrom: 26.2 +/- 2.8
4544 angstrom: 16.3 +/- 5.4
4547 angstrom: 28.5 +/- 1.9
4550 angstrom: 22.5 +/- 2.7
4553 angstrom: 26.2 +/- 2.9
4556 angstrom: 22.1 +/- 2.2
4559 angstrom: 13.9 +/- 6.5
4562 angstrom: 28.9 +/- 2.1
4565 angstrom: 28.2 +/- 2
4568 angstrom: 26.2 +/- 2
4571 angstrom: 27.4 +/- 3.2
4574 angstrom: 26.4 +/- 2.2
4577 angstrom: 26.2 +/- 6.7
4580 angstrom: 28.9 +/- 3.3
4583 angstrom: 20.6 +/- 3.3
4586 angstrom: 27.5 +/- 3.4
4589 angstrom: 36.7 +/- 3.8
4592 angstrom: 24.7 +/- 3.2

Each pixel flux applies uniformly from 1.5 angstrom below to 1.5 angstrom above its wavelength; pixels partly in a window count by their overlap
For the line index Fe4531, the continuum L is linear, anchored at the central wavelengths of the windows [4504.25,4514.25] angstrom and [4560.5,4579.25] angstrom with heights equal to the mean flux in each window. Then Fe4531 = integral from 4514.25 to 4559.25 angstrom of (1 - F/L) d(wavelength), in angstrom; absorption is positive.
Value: 6.6 angstrom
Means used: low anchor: 30.5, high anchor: 27.3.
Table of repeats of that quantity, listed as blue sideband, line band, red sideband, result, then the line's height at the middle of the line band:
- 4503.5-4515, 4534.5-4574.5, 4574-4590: 5.8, 28.6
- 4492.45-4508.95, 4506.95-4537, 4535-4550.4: -3.5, 24.8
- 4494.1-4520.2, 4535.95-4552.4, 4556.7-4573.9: 1.3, 26.1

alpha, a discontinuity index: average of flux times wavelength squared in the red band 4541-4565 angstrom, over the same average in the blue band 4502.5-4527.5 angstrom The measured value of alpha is 0.8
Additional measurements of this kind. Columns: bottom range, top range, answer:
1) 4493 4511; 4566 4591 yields 1.08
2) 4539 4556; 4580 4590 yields 1.19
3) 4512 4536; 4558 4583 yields 0.97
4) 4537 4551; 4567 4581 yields 1.15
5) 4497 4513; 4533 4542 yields 0.96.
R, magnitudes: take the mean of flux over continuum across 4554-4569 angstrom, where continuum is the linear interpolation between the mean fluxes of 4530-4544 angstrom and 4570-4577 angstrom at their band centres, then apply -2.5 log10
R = 0.09 mag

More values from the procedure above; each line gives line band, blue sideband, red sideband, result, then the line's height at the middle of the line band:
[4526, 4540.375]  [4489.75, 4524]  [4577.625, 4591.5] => 0.15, 27.9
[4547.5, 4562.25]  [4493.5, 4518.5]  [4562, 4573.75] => 0.21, 27.5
